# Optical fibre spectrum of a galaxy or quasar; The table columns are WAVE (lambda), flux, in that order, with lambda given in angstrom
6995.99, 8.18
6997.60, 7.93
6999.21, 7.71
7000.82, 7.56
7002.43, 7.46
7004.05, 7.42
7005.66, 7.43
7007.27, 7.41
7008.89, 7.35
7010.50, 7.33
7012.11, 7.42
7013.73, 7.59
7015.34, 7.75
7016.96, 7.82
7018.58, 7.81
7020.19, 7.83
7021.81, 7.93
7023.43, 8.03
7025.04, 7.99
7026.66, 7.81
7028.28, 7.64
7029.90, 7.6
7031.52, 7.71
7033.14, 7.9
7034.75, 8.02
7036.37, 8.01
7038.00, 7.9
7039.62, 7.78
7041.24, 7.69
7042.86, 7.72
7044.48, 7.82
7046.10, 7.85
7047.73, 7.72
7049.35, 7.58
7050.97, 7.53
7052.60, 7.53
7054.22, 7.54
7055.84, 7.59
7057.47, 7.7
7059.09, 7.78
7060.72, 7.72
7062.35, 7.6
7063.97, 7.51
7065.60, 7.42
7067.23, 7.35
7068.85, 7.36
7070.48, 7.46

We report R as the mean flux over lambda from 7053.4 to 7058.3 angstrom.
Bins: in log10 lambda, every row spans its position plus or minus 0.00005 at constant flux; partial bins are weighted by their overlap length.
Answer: 7.62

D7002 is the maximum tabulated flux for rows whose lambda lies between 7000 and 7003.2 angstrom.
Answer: 7.56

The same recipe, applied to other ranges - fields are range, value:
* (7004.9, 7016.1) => 7.75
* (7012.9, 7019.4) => 7.82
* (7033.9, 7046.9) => 8.02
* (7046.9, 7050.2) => 7.72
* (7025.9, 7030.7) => 7.81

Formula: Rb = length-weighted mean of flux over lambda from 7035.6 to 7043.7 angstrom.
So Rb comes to 7.81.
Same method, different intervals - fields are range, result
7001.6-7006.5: 7.44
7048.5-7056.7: 7.56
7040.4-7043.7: 7.72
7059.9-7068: 7.51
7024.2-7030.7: 7.76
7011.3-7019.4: 7.68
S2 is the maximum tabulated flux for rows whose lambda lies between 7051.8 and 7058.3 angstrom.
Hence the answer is 7.7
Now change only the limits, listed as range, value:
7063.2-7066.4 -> 7.51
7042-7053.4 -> 7.85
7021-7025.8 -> 8.03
